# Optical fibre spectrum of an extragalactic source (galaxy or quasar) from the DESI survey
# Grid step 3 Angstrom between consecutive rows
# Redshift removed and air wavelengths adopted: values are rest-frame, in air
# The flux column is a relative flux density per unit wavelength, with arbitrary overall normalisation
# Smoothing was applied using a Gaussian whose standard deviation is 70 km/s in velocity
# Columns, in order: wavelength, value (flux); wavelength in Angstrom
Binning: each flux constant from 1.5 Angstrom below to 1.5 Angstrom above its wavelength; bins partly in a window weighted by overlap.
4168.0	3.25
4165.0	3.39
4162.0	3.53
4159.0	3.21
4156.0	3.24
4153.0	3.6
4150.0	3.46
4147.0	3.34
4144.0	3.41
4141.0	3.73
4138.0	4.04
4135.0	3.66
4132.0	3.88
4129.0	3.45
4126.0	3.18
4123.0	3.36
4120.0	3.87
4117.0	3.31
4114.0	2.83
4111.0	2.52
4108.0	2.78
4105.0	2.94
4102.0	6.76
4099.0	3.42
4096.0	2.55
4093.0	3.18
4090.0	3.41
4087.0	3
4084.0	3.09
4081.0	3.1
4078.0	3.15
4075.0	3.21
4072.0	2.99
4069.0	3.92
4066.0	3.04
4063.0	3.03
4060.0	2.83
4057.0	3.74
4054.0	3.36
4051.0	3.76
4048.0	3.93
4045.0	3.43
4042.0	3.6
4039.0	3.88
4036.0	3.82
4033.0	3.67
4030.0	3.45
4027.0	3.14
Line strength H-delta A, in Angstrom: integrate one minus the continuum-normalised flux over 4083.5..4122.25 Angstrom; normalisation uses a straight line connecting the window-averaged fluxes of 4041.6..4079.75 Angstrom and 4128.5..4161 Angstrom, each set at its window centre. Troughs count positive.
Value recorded 1.1 Angstrom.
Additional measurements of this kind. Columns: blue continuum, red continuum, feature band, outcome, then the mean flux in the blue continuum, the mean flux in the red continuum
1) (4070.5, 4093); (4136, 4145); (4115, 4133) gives 0.47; 3.14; 3.74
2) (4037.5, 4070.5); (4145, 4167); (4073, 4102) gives 1.31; 3.5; 3.39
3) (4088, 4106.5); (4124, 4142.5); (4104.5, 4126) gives 3.33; 3.69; 3.65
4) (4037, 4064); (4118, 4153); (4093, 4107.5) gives -0.85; 3.52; 3.58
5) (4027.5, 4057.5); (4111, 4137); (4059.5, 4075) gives 1.66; 3.64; 3.4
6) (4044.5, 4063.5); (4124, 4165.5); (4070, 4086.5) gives 1.66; 3.46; 3.51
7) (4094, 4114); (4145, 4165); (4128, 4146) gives -1.48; 3.44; 3.4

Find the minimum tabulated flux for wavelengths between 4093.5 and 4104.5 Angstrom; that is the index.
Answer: 2.55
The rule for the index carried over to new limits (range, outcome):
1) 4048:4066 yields 2.83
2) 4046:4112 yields 2.52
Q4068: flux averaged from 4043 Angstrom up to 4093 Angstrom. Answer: 3.31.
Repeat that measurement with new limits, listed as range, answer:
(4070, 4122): 3.31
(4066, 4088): 3.2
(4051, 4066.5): 3.26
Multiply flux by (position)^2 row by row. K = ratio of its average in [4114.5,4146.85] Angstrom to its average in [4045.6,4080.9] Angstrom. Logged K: 1.10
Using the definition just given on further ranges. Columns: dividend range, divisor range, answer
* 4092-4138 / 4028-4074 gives 1.03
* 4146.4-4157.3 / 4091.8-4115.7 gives 1.04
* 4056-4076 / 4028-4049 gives 0.90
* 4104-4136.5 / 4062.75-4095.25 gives 1.04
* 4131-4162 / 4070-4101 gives 1.15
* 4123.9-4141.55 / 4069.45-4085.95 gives 1.19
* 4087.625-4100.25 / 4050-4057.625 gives 0.89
